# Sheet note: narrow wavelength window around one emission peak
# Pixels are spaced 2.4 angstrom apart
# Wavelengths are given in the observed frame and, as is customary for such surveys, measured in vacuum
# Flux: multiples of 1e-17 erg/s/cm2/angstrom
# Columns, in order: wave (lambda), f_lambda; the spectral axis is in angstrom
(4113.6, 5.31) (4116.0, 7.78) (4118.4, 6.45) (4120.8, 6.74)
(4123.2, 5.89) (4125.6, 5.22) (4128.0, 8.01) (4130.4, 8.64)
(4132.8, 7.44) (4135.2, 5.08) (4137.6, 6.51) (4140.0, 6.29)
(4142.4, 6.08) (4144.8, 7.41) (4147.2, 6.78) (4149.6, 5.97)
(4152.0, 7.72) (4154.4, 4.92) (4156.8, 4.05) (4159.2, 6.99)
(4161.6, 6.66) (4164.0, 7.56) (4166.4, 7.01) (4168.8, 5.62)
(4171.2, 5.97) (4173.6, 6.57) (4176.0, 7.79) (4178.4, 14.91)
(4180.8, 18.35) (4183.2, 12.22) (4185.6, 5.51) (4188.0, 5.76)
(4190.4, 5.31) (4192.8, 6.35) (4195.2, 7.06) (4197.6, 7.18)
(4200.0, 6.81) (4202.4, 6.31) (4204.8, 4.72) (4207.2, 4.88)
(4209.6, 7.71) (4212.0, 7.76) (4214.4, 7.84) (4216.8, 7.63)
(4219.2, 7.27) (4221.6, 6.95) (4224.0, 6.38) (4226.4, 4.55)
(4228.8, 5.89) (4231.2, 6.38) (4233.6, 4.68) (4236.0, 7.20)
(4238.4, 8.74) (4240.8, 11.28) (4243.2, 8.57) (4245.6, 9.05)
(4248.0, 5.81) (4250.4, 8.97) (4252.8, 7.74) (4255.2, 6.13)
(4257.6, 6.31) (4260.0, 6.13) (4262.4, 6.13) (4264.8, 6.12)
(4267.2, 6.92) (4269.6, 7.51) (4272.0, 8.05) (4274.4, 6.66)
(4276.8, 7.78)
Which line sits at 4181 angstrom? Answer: [O II]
